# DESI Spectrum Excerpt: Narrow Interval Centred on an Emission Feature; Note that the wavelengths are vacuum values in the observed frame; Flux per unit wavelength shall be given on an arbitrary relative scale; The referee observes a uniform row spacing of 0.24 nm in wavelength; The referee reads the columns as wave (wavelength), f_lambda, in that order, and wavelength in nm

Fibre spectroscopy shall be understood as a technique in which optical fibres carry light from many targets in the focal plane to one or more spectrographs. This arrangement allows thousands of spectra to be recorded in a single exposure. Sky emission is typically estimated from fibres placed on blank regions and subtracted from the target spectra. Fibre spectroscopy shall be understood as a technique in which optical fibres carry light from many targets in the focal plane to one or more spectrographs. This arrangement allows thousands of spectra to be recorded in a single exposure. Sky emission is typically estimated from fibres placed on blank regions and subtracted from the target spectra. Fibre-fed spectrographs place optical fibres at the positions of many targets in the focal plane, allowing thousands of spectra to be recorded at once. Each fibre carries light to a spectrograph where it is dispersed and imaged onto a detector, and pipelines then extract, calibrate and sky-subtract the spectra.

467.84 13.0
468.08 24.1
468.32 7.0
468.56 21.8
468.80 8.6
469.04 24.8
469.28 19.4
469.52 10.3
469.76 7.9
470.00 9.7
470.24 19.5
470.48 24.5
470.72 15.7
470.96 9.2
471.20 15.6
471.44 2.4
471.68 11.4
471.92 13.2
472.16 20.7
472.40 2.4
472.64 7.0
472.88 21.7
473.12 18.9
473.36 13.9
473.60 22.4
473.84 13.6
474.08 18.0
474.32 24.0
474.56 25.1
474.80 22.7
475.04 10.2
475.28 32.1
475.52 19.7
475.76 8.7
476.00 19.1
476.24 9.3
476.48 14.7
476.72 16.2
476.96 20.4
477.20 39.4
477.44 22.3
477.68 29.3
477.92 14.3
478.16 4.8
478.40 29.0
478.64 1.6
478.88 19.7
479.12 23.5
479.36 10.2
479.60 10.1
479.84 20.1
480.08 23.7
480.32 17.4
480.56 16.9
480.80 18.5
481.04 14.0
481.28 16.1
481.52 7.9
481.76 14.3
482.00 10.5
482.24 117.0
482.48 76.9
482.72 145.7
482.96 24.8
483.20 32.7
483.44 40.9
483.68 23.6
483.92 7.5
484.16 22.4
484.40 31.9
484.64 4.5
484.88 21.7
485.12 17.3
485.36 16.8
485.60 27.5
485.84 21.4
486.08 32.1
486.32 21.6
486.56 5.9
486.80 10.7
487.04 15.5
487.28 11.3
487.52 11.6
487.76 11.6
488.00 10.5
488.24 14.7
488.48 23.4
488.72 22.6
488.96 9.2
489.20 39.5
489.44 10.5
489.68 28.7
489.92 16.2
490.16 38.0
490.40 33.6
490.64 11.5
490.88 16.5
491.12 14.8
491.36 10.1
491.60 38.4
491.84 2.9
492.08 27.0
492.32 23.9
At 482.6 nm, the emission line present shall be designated [O II]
